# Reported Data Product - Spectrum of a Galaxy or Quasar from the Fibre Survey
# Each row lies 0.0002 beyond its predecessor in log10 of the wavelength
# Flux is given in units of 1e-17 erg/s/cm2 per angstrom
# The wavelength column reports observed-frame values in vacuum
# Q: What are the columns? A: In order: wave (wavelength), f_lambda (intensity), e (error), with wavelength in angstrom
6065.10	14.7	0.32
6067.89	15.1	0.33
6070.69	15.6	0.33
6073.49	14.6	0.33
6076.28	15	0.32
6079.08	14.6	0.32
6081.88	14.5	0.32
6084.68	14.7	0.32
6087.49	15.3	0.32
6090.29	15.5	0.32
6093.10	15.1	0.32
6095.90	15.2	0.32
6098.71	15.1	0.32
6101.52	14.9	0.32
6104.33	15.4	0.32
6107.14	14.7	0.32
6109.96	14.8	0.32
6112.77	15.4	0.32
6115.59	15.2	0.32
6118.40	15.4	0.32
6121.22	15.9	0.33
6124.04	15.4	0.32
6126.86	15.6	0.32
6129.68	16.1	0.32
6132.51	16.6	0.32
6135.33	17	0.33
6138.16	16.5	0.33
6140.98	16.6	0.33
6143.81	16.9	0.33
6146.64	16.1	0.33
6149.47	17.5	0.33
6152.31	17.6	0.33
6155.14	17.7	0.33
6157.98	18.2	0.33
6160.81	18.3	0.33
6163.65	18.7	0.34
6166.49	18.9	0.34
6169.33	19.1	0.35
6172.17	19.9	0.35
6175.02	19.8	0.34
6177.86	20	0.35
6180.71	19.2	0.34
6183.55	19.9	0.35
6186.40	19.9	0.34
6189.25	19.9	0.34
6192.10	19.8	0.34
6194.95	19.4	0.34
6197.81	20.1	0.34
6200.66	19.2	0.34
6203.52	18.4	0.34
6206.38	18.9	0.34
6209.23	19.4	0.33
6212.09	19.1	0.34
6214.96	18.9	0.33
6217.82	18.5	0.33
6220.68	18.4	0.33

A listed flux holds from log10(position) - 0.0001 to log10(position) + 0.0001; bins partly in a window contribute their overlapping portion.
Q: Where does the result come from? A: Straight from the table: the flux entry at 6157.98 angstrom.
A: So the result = 18.2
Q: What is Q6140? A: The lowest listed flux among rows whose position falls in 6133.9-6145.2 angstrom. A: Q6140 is 16.5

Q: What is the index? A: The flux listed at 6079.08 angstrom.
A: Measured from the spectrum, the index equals 14.6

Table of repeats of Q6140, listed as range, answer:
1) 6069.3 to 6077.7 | 14.6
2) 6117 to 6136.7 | 15.4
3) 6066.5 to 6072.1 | 15.1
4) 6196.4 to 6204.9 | 18.4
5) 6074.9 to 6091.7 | 14.5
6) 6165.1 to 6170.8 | 18.9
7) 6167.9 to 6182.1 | 19.1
